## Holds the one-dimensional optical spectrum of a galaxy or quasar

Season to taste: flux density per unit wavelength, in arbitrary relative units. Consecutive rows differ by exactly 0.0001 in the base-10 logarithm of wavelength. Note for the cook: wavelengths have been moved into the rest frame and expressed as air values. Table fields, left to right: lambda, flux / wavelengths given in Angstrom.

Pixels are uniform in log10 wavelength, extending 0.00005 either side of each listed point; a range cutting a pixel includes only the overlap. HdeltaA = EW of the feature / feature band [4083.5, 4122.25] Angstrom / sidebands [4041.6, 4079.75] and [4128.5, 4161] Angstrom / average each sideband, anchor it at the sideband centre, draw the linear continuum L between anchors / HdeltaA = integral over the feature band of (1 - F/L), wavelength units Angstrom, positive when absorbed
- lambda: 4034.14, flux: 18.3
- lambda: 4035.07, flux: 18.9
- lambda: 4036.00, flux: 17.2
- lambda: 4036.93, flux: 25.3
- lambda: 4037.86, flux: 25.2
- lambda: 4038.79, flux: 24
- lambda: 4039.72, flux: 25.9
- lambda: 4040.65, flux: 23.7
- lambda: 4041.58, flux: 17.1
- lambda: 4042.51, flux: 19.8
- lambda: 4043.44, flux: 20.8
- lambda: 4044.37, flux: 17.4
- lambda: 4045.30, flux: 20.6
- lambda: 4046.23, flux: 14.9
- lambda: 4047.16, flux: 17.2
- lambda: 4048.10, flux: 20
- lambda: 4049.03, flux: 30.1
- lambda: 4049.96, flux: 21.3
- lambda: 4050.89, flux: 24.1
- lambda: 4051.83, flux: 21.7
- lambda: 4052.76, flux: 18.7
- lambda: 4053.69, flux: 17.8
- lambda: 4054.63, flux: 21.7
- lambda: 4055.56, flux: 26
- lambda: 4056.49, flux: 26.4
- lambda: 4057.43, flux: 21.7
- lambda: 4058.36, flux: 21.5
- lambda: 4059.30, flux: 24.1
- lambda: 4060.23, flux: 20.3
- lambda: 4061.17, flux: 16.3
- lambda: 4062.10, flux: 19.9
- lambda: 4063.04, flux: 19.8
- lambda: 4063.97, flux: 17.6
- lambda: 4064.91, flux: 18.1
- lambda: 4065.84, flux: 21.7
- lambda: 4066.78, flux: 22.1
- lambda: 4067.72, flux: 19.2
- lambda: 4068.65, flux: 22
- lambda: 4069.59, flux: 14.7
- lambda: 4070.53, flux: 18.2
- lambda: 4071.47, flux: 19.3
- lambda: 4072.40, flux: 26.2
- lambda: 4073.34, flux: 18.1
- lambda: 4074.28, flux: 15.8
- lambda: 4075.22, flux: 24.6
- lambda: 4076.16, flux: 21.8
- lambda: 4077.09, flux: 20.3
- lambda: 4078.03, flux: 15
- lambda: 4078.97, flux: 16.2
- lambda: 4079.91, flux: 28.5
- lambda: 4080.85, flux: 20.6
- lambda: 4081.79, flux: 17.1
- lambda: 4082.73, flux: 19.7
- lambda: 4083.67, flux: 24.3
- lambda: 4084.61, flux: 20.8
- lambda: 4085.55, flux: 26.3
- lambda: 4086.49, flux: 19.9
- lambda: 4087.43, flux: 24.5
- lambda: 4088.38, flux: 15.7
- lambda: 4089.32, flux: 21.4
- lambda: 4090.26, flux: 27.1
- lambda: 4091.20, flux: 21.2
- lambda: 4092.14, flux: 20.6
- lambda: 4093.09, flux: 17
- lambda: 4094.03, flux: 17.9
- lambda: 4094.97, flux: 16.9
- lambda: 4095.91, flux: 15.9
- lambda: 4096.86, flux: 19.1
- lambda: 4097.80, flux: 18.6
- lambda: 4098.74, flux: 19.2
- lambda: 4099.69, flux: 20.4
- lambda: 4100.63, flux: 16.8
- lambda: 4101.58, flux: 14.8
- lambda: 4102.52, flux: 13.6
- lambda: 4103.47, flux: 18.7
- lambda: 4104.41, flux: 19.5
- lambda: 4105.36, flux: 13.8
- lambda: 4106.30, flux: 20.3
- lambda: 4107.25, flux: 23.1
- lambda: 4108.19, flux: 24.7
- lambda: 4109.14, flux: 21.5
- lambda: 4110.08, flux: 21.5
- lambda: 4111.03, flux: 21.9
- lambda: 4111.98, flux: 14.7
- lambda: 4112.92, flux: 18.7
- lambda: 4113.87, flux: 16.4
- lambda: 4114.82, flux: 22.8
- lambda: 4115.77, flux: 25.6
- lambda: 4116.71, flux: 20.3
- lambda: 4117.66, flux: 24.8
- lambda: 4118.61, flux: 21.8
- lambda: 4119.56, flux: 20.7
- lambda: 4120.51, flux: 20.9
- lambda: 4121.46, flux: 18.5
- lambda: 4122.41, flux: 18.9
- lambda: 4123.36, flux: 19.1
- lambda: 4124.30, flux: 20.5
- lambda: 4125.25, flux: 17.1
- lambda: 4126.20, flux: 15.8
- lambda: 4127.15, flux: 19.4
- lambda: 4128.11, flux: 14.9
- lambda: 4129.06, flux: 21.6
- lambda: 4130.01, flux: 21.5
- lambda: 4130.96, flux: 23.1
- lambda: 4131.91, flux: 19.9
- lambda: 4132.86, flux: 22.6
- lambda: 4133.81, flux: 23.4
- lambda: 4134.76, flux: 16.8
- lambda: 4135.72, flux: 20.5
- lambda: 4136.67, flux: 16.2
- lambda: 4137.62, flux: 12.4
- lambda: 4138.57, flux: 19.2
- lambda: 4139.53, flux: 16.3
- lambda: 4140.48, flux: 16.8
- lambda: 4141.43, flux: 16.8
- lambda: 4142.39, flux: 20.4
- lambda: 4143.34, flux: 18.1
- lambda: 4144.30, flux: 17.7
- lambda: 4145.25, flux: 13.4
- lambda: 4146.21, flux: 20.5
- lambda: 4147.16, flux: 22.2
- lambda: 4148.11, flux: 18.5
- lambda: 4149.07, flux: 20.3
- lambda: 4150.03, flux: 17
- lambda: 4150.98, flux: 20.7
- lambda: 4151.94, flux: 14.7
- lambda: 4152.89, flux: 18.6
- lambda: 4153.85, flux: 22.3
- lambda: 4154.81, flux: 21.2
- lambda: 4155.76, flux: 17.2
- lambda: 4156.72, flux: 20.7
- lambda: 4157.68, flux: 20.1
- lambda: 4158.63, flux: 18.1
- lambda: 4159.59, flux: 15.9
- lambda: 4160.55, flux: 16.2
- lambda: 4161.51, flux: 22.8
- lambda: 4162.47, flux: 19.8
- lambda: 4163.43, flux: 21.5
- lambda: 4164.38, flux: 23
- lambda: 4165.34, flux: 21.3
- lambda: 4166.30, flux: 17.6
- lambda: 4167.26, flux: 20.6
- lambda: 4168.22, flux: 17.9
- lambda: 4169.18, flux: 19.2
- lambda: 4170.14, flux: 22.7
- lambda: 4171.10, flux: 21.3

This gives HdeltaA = -0.82 Angstrom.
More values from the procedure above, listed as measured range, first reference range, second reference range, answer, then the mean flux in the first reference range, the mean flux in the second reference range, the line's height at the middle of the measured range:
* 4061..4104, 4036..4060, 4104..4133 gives 2.72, 21.8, 20.2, 21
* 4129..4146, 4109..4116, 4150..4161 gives 0.55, 20.1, 18.6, 19.3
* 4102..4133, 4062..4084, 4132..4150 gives -1.52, 20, 18.4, 19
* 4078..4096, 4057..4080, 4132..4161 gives -0.84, 20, 18.5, 19.6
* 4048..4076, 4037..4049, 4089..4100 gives -0.64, 21.1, 19.6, 20.5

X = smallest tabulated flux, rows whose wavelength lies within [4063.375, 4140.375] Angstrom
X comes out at 12.4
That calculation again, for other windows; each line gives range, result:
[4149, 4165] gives 14.7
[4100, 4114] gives 13.6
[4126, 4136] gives 14.9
